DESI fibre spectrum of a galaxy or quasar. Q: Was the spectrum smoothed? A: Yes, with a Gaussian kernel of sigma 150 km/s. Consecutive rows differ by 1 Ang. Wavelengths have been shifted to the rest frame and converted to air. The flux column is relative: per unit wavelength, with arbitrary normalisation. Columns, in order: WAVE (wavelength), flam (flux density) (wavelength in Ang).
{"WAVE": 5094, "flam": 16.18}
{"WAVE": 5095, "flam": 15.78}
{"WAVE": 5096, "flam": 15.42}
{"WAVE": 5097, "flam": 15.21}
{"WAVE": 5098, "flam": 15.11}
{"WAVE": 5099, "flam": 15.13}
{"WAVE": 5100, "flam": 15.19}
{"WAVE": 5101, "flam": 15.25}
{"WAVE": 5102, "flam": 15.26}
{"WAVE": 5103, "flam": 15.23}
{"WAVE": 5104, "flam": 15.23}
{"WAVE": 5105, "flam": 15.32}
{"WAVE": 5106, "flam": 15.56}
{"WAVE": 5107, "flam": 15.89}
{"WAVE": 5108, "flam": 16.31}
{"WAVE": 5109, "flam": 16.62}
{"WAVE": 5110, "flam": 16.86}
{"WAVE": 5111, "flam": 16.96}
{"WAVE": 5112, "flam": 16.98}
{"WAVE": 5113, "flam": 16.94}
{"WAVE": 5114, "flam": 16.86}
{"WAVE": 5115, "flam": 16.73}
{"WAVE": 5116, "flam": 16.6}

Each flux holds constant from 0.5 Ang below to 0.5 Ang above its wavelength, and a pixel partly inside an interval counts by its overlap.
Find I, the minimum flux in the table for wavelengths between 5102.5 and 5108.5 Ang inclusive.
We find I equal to 15.23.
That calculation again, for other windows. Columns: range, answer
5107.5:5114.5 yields 16.31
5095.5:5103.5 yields 15.11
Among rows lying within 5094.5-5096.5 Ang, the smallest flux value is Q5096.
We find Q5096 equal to 15.42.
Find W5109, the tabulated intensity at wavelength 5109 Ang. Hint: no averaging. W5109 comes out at 16.62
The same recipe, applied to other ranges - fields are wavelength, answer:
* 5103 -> 15.23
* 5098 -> 15.11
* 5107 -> 15.89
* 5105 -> 15.32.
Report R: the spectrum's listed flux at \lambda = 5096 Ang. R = 15.42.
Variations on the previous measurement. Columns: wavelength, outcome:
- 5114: 16.86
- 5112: 16.98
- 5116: 16.6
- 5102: 15.26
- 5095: 15.78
